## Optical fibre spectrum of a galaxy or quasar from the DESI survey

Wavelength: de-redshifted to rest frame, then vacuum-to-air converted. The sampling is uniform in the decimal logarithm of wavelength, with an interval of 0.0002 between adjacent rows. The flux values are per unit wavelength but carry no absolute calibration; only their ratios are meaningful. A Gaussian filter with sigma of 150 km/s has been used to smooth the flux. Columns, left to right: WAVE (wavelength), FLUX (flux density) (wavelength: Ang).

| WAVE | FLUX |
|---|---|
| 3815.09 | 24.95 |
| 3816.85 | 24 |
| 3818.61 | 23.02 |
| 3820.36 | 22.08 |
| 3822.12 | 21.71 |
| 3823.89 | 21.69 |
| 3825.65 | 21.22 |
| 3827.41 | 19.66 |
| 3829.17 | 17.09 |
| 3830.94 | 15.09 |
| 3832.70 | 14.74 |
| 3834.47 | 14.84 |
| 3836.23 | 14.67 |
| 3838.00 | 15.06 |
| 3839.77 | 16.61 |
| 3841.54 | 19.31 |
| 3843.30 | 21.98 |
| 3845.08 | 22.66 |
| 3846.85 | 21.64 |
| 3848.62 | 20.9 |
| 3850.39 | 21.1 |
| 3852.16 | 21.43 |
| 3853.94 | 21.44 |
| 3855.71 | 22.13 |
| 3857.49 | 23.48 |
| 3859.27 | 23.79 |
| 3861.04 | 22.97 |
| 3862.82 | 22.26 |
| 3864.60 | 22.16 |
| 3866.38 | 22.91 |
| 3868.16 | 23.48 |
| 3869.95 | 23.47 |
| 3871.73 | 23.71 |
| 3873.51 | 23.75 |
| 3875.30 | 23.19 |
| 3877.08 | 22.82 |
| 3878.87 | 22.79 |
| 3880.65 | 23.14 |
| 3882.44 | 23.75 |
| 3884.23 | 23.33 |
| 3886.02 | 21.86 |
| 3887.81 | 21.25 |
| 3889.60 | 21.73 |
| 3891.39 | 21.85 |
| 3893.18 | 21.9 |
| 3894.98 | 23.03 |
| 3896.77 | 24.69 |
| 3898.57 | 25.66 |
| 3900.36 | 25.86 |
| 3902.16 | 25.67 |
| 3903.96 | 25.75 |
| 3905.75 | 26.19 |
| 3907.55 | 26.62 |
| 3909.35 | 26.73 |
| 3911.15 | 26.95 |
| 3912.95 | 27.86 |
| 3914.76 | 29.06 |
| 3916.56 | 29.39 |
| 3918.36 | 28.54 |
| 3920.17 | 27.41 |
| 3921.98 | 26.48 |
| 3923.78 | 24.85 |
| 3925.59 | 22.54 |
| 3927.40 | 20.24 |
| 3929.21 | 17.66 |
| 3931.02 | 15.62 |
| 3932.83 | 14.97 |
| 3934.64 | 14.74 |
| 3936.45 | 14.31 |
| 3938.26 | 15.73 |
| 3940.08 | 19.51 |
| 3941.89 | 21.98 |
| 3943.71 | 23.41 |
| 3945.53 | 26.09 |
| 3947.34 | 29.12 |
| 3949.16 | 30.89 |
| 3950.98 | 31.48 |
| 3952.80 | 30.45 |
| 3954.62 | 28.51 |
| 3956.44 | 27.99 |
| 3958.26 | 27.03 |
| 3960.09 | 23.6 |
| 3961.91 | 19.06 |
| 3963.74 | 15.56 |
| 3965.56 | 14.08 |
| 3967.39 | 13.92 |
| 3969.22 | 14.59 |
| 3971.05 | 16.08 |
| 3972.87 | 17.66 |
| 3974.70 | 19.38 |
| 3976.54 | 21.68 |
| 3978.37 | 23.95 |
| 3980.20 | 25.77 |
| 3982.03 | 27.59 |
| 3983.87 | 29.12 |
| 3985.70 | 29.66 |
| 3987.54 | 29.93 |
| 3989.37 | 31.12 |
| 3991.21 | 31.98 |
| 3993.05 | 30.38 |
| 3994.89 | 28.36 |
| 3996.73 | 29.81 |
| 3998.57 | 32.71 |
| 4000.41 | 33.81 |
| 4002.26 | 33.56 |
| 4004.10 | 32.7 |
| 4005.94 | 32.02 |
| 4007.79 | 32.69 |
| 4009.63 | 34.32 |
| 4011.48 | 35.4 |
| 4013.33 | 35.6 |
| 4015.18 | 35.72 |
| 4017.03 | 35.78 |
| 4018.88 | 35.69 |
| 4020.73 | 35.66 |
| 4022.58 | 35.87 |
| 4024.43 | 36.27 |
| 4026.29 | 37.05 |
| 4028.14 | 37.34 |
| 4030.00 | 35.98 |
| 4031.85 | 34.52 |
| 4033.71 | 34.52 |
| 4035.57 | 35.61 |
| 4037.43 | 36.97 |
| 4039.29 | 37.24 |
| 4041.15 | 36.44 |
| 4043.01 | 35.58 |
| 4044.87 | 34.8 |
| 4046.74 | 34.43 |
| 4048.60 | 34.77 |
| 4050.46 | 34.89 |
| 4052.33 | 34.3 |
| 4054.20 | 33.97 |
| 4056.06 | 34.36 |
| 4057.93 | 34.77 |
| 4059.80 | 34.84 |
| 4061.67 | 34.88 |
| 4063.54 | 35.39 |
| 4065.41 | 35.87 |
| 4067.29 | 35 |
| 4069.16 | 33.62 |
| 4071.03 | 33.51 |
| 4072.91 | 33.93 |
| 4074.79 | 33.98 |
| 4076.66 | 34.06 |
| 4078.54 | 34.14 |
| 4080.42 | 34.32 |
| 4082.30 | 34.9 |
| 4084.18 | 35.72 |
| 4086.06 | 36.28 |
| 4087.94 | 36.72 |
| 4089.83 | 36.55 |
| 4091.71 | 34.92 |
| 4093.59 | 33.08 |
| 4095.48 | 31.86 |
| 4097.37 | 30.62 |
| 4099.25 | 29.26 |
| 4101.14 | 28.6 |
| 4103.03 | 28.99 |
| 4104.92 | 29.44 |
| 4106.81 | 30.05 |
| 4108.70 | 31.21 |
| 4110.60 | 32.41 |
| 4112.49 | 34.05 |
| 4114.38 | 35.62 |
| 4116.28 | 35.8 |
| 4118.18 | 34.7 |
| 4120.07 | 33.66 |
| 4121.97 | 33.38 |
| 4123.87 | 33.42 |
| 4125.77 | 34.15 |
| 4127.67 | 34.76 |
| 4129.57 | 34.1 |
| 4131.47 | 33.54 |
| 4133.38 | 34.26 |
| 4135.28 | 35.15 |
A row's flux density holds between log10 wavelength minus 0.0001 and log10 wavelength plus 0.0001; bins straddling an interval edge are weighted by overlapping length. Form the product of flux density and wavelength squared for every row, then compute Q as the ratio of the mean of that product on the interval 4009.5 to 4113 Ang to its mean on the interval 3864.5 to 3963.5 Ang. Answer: 1.55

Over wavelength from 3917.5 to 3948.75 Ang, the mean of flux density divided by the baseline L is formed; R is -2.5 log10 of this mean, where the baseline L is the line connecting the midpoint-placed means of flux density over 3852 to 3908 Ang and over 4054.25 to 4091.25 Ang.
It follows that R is 0.23 mag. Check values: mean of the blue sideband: 23.4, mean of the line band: 21.5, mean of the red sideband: 34.9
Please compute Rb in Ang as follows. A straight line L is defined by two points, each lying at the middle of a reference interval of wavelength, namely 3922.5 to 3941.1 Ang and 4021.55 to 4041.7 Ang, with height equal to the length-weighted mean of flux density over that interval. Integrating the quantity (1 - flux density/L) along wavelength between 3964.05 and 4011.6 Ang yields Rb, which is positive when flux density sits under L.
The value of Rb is 3.2 Ang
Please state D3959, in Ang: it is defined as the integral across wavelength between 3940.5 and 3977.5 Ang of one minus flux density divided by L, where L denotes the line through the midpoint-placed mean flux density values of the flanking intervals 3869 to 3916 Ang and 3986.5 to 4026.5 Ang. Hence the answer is 8.7 Ang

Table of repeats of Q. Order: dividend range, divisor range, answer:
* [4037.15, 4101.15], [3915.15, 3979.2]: 1.67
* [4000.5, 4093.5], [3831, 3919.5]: 1.67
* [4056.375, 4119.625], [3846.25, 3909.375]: 1.61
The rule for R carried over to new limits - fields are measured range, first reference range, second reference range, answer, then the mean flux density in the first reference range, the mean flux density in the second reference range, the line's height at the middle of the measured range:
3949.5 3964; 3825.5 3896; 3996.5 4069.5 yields 0.10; 21.1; 34.9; 28.8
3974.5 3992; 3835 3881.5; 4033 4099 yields 0.09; 21.6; 34.7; 29.5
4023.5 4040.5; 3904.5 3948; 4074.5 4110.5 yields -0.23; 23.1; 32.8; 29.3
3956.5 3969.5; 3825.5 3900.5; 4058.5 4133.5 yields 0.36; 21.4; 33.6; 26.6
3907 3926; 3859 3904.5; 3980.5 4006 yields -0.06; 23.3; 30.8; 25.6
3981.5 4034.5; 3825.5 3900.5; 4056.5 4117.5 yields -0.14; 21.4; 33.6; 29.3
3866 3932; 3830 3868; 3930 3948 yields -0.22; 20.1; 19.4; 19.7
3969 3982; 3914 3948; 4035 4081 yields 0.27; 22.1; 34.9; 26.6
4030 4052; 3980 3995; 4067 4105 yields -0.12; 29.5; 33.4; 31.6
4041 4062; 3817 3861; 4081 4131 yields -0.14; 20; 33.3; 30.6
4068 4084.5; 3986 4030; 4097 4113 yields -0.09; 33.6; 30.4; 31.4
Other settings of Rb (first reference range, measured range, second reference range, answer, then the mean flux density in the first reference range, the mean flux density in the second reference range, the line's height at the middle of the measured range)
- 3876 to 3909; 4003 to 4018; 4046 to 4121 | -2.2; 23.8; 33.7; 29.9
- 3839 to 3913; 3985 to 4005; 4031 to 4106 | -0.9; 23.2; 34.2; 30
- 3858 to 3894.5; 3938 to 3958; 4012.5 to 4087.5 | 1.2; 22.8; 35.2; 27.9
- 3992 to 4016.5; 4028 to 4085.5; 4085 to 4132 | -3.4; 32.9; 33.1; 33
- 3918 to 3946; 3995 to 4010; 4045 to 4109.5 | -3.0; 20.6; 33.6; 26.9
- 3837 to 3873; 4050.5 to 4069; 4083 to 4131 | -2.2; 21.6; 33.2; 31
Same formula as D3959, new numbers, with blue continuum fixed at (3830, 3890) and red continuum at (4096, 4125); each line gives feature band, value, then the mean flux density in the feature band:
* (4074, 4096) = -2.7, 34.8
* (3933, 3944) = 3.1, 17.8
